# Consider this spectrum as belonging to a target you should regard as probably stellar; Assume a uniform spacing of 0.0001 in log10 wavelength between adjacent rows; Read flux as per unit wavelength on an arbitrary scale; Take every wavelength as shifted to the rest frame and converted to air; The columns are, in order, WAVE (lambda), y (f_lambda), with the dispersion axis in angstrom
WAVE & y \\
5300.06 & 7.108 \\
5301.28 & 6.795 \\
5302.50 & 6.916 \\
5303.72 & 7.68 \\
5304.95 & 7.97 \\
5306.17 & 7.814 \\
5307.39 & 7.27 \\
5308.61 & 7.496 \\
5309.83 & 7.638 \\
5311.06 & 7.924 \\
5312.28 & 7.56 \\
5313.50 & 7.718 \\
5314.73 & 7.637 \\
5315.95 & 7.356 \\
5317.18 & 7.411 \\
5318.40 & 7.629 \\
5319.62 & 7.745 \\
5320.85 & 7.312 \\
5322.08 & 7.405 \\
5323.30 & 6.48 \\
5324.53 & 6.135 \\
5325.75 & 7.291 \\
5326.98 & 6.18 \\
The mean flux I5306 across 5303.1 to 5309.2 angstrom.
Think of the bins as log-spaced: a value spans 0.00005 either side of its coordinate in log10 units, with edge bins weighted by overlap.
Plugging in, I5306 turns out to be 7.64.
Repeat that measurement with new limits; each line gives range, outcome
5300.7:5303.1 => 6.86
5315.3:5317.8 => 7.4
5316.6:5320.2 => 7.61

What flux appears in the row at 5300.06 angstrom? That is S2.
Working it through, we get 7.108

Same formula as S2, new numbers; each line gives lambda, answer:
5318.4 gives 7.629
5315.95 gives 7.356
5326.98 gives 6.18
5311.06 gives 7.924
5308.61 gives 7.496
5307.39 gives 7.27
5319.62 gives 7.745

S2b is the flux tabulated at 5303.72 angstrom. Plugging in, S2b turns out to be 7.68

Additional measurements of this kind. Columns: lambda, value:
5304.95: 7.97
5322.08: 7.405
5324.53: 6.135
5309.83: 7.638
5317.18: 7.411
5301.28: 6.795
